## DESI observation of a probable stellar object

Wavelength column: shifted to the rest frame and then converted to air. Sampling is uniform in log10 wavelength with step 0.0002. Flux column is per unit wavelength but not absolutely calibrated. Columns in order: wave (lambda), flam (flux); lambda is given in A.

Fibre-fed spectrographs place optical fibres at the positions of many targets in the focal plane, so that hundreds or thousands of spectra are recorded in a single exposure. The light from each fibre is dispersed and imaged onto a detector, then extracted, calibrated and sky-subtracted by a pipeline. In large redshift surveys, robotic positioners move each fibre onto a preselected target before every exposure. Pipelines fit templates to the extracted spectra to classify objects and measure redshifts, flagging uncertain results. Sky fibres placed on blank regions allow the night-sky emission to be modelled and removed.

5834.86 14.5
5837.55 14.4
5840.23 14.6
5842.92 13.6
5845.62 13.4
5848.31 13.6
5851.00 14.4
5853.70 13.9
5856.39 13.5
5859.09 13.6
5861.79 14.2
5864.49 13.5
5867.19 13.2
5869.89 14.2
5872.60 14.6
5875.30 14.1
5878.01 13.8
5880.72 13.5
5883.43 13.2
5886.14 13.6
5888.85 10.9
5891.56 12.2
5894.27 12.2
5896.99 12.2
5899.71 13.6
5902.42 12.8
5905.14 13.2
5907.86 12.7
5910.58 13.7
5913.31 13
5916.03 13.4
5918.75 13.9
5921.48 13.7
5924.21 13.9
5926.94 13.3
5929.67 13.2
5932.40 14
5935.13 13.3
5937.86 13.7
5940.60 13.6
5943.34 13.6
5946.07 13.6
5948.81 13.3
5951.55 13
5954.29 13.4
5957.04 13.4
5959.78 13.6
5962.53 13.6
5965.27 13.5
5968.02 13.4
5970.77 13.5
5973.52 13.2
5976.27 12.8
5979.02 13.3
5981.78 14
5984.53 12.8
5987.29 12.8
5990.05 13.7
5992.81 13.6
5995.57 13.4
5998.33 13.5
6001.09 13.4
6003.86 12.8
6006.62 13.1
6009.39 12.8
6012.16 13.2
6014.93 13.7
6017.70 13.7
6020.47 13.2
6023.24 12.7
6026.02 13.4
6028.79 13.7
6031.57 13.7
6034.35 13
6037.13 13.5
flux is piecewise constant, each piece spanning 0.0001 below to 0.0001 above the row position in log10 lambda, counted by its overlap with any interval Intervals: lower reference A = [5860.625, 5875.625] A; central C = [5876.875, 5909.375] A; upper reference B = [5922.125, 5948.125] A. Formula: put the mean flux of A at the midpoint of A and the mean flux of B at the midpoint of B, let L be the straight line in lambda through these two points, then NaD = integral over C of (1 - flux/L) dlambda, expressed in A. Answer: 2.34 A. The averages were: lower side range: 14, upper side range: 13.6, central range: 12.8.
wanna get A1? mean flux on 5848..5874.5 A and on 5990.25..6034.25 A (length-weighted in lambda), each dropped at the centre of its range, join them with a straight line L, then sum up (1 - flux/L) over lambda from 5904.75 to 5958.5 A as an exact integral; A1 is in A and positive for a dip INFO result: 0.7 A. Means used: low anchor 13.9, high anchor 13.3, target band 13.4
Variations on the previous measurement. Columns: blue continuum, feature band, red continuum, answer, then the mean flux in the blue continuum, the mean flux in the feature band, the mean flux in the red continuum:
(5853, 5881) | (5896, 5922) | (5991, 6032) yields 0.9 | 13.8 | 13.2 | 13.3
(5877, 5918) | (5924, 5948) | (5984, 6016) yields -0.9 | 12.9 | 13.6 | 13.2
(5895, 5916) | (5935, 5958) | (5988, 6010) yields -0.5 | 13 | 13.4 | 13.3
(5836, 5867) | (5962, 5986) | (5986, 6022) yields 0.1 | 13.9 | 13.3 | 13.3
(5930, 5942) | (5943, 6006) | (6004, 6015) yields 0.0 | 13.6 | 13.4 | 13.1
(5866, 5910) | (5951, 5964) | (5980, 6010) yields -0.2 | 13.1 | 13.4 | 13.3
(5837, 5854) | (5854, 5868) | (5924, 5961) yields 0.3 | 14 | 13.6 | 13.5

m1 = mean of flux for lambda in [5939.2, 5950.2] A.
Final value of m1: 13.5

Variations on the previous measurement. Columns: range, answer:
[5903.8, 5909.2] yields 13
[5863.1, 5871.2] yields 13.6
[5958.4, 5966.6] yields 13.6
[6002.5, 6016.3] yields 13.1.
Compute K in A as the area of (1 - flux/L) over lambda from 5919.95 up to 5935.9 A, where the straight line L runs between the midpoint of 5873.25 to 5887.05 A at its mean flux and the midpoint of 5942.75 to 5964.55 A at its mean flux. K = -0.1 A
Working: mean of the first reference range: 13.7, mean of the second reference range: 13.4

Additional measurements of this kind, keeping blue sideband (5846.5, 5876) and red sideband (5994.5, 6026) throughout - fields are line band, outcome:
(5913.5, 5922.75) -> 0.0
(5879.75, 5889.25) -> 0.6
